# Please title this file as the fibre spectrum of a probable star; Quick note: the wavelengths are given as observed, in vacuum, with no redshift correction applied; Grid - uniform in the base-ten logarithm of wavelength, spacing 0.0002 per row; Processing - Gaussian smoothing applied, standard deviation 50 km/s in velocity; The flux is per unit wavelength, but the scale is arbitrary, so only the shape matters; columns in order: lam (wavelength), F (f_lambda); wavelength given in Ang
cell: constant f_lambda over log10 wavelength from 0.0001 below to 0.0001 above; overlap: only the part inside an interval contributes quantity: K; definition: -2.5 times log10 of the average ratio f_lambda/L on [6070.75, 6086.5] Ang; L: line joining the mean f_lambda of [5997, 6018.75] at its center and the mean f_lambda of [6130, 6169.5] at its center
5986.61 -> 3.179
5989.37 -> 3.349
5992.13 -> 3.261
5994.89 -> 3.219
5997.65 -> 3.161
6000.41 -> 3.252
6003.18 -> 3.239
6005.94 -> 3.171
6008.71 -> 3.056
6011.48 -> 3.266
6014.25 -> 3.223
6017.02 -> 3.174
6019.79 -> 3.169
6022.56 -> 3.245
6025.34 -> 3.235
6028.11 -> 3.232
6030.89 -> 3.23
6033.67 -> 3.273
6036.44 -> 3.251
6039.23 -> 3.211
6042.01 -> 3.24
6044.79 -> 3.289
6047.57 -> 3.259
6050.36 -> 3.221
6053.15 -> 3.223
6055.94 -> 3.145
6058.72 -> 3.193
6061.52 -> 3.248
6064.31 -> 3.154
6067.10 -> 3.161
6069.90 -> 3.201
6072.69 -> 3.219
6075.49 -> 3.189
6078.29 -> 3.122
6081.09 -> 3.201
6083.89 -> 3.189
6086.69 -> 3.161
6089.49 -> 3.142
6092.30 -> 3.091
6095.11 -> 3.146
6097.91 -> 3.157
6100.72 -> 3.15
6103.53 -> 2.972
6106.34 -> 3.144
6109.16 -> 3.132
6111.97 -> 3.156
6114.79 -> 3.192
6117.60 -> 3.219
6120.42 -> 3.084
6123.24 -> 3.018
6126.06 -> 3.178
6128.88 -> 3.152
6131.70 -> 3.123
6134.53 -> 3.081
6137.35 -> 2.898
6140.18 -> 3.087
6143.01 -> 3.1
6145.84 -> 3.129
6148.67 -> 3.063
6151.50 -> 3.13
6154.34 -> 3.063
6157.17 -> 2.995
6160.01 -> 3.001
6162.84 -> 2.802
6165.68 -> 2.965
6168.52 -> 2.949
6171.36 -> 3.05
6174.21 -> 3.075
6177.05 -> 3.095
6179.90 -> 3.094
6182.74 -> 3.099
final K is -0.02 mag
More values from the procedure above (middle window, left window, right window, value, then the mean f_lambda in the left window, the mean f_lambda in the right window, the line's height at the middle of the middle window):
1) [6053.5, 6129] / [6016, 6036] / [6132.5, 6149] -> -0.01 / 3.23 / 3.06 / 3.13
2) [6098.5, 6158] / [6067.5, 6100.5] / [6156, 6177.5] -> -0.01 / 3.16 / 2.99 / 3.07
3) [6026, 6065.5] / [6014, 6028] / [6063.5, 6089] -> -0.01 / 3.21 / 3.18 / 3.2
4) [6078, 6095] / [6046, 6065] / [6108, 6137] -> 0.01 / 3.21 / 3.13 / 3.17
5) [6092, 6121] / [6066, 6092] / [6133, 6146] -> -0.01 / 3.17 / 3.05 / 3.12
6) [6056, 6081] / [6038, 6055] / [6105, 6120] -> 0.01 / 3.24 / 3.16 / 3.21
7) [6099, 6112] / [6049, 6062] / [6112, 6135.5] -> 0.02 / 3.2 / 3.13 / 3.15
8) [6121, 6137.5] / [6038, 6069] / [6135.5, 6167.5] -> -0.01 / 3.21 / 3.02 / 3.06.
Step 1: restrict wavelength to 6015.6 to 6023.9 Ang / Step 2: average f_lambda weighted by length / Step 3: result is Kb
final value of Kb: 3.2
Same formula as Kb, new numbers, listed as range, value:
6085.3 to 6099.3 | 3.14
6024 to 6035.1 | 3.25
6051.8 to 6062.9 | 3.2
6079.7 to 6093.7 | 3.16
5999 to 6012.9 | 3.2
